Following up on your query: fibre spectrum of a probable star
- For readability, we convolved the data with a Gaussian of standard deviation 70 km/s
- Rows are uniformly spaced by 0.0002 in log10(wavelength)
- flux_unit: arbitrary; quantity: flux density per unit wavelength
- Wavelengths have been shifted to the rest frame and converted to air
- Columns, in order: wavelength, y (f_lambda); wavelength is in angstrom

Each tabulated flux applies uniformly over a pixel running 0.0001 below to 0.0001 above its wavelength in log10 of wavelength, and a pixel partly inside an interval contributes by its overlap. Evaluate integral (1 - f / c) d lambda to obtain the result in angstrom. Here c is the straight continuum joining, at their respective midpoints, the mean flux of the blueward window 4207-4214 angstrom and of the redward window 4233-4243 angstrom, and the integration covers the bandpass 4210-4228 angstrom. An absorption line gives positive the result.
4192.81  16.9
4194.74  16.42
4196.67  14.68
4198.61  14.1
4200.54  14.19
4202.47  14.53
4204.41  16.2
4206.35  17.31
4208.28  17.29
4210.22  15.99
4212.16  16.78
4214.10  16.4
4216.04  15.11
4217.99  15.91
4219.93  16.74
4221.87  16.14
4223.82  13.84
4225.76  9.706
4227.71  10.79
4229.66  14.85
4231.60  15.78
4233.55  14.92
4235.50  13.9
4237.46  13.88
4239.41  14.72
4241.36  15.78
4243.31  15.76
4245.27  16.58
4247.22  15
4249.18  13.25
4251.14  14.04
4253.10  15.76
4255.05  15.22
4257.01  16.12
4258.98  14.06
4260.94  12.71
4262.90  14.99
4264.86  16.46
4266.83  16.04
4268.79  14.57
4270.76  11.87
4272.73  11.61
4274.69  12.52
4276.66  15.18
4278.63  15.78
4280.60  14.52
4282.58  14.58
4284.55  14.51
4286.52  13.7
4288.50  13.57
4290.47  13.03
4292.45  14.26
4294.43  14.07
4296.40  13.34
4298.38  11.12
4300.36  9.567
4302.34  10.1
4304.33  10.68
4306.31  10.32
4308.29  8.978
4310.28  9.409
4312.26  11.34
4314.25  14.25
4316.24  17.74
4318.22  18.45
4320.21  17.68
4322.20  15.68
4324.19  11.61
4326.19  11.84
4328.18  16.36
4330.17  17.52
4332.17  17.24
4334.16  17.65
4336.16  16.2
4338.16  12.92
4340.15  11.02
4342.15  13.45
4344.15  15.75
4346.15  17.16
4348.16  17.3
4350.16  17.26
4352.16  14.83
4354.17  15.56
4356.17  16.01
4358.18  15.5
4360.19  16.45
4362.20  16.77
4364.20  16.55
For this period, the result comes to 1.4 angstrom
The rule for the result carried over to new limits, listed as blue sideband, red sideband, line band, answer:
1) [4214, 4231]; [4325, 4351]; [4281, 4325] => 5.8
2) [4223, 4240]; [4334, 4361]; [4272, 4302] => 2.3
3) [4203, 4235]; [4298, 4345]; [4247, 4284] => 0.2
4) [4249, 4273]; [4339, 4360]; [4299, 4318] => 4.2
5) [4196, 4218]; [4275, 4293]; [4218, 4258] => 1.2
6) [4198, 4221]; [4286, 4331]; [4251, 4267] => -0.5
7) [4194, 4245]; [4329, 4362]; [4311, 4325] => 0.4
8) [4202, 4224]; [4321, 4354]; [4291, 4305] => 3.2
